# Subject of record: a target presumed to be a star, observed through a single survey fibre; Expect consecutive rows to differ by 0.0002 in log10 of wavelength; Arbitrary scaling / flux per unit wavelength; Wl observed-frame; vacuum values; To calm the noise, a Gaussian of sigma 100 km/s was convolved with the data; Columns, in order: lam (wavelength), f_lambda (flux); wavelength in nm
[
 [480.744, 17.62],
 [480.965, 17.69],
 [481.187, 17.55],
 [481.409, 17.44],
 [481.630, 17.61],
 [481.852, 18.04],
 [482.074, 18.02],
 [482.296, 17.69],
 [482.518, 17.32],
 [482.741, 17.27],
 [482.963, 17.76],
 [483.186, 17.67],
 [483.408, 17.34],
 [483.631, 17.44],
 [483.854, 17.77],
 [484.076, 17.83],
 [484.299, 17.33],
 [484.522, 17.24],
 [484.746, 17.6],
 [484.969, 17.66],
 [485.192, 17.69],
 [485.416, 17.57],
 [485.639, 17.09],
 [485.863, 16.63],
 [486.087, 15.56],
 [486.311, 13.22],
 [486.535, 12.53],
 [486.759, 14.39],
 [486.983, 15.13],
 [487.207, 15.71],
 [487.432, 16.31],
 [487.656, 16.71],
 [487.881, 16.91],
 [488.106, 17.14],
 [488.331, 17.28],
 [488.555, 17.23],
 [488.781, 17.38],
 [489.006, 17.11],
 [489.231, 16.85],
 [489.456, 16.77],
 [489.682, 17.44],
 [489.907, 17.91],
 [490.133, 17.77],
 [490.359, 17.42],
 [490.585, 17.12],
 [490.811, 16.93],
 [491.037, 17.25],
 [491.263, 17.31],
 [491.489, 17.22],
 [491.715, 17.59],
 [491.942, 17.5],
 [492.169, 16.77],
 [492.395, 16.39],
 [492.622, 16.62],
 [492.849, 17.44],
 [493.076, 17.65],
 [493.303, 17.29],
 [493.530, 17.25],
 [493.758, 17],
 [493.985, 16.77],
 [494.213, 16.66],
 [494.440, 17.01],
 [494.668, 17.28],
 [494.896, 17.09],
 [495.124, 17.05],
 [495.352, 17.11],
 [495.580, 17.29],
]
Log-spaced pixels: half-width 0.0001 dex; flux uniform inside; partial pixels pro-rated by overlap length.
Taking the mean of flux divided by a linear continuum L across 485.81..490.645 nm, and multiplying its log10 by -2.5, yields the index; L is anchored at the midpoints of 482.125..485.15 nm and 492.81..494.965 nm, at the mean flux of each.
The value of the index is 0.063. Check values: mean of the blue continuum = 17.5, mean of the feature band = 16.4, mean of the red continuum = 17.1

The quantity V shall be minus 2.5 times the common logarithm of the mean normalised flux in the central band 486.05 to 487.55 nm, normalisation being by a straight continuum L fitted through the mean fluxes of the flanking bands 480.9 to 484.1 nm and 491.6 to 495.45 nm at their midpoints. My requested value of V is 0.19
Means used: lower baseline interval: 17.6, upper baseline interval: 17.1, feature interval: 14.7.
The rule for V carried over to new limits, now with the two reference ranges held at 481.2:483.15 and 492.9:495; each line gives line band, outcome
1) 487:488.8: 0.043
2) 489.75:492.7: 0.001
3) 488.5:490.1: 0.004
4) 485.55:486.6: 0.161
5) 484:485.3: -0.001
